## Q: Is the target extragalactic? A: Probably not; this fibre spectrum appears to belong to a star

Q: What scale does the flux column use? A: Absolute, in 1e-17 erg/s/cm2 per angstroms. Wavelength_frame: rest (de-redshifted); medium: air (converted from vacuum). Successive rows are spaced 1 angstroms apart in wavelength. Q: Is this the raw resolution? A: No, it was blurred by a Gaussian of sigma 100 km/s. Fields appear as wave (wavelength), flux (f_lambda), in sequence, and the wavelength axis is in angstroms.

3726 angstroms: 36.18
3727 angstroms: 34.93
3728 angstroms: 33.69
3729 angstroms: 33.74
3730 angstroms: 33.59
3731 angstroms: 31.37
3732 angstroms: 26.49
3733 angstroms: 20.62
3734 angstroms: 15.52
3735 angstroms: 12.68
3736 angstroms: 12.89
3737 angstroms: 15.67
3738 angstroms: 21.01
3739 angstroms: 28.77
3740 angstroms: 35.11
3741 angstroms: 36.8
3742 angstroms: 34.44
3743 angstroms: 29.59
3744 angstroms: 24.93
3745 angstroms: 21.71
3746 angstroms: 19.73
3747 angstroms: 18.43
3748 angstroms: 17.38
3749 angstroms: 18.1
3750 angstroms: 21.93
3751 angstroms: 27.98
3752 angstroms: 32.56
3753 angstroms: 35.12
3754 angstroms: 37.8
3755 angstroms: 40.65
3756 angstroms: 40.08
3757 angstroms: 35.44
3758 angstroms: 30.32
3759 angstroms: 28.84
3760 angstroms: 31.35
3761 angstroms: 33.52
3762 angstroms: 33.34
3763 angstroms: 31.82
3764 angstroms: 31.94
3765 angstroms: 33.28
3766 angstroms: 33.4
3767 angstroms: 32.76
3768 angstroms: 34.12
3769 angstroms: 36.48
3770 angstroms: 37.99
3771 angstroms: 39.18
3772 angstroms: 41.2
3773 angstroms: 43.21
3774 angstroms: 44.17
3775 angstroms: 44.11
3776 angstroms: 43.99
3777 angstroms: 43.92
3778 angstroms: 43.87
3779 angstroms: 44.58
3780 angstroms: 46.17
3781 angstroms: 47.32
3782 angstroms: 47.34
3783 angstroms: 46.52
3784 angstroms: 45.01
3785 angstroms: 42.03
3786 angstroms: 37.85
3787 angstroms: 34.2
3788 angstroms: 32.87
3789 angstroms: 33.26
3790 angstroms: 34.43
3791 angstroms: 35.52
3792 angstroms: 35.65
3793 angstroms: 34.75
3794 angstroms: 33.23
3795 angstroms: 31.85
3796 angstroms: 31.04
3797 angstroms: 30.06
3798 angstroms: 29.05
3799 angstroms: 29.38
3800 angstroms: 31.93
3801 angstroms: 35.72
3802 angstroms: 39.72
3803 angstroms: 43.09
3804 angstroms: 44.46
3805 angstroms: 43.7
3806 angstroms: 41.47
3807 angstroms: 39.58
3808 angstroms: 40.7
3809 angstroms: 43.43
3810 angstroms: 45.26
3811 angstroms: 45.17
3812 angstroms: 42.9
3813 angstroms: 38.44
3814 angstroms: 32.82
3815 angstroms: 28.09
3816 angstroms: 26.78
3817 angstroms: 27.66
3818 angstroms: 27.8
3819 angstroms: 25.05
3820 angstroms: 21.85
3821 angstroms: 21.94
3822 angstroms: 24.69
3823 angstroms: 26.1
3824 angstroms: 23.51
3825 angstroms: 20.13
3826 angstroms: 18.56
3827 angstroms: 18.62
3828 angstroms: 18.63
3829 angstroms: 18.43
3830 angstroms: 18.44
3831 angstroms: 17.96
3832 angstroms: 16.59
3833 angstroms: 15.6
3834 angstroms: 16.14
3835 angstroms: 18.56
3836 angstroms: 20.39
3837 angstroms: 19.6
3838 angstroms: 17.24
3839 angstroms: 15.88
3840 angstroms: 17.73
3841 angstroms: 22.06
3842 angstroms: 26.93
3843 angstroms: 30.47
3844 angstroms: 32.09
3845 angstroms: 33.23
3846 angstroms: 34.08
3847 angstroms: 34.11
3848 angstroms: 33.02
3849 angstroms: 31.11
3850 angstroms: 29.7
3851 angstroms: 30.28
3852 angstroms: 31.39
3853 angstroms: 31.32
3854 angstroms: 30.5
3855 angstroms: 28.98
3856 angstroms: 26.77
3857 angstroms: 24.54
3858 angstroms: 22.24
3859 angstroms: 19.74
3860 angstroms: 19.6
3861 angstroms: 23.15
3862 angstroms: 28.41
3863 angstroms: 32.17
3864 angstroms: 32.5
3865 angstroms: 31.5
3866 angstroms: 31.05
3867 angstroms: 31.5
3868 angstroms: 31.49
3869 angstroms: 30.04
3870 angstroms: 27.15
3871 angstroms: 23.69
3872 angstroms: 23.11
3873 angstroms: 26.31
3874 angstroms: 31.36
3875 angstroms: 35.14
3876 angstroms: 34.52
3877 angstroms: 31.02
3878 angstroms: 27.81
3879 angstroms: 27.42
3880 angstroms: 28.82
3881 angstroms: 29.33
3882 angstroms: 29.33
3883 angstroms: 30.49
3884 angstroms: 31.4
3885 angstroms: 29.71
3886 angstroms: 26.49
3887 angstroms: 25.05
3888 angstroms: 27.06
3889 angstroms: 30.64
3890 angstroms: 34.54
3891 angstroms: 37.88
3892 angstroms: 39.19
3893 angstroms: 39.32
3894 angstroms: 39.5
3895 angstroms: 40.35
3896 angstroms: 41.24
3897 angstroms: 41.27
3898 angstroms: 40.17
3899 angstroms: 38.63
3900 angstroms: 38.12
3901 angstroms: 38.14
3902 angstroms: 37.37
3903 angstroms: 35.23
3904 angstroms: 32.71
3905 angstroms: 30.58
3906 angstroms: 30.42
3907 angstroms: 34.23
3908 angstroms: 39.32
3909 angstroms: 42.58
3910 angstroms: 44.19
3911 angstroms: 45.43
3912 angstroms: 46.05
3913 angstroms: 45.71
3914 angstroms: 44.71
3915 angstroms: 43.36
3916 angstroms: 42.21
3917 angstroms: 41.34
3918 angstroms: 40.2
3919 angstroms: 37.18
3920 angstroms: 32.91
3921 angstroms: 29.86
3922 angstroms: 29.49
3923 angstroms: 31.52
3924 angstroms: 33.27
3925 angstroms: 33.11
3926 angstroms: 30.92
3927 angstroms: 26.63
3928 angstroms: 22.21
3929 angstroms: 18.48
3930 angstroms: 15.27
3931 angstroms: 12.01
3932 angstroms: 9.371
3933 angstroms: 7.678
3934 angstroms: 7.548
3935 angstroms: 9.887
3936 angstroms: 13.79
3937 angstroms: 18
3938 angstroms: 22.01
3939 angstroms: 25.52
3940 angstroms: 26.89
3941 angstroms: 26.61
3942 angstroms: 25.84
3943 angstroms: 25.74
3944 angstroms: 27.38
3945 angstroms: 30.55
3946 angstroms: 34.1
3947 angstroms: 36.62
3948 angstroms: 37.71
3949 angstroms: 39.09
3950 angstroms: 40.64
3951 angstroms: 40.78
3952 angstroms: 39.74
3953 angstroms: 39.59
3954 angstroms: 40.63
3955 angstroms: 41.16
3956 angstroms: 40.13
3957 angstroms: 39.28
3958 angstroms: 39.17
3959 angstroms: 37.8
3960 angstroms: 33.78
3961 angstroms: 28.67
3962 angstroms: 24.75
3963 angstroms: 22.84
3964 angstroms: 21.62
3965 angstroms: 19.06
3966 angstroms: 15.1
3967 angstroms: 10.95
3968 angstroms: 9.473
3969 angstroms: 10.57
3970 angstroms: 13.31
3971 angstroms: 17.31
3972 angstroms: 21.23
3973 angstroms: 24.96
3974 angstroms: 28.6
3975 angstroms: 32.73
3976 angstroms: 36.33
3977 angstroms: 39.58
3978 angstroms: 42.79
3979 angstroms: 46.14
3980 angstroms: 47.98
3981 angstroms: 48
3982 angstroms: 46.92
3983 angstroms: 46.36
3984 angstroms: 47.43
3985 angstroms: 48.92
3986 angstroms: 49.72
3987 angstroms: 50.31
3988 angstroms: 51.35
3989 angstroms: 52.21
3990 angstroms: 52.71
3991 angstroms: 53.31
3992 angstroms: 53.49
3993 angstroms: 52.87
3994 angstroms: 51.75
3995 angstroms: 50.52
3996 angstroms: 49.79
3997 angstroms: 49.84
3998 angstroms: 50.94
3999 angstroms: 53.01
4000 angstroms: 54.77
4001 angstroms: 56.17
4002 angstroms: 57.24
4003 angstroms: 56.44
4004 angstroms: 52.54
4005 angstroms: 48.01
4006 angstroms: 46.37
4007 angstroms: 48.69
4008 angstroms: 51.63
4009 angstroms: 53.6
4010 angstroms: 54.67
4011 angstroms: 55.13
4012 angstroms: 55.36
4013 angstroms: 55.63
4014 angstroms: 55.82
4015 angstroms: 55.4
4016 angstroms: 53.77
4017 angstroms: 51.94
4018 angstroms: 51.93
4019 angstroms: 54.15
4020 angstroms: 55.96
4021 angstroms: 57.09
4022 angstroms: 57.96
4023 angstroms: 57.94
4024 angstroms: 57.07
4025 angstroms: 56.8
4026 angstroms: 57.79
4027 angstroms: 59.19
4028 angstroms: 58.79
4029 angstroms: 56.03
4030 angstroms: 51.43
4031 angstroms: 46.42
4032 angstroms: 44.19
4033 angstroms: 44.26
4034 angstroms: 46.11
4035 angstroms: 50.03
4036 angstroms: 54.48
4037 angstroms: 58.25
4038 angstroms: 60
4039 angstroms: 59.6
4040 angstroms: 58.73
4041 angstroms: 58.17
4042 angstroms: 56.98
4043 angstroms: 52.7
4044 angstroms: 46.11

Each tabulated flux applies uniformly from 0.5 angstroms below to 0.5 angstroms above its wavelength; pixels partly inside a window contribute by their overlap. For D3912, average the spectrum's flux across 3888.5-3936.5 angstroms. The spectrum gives 32.8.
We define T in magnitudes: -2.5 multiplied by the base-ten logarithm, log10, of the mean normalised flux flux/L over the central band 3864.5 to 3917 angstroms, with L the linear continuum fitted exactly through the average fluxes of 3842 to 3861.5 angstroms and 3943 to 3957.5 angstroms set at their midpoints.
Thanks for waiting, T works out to -0.08 mag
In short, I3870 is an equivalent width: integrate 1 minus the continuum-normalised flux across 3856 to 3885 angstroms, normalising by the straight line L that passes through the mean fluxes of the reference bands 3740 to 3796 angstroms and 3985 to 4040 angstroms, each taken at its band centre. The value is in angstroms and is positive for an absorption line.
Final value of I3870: 9.74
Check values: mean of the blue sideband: 35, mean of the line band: 28.4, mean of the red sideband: 53.4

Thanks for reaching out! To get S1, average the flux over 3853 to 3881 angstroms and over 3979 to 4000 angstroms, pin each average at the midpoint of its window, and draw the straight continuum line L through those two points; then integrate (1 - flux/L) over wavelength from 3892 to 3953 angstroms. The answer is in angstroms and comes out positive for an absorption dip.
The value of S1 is 8.55 angstroms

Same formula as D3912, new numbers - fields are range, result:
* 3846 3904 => 31.3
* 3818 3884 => 25.9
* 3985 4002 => 52.1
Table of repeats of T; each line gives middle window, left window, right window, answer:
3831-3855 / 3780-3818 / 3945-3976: 0.35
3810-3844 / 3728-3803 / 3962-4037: 0.45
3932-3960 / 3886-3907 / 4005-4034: 0.40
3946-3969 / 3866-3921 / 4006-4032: 0.38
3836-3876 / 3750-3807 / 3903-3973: 0.20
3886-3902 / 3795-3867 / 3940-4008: -0.10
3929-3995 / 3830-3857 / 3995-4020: 0.38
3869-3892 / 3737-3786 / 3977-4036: 0.40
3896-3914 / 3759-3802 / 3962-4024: 0.06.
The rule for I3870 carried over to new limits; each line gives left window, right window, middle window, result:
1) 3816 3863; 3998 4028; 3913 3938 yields 7.8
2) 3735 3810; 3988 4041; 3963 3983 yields 8.8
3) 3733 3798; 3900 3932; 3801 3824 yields -0.9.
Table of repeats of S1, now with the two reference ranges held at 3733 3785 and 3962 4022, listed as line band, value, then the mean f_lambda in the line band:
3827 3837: 5.07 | 18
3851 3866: 4.04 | 27.6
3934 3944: 4.91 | 21.2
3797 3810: -1.23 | 38.5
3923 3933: 4.61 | 22.1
